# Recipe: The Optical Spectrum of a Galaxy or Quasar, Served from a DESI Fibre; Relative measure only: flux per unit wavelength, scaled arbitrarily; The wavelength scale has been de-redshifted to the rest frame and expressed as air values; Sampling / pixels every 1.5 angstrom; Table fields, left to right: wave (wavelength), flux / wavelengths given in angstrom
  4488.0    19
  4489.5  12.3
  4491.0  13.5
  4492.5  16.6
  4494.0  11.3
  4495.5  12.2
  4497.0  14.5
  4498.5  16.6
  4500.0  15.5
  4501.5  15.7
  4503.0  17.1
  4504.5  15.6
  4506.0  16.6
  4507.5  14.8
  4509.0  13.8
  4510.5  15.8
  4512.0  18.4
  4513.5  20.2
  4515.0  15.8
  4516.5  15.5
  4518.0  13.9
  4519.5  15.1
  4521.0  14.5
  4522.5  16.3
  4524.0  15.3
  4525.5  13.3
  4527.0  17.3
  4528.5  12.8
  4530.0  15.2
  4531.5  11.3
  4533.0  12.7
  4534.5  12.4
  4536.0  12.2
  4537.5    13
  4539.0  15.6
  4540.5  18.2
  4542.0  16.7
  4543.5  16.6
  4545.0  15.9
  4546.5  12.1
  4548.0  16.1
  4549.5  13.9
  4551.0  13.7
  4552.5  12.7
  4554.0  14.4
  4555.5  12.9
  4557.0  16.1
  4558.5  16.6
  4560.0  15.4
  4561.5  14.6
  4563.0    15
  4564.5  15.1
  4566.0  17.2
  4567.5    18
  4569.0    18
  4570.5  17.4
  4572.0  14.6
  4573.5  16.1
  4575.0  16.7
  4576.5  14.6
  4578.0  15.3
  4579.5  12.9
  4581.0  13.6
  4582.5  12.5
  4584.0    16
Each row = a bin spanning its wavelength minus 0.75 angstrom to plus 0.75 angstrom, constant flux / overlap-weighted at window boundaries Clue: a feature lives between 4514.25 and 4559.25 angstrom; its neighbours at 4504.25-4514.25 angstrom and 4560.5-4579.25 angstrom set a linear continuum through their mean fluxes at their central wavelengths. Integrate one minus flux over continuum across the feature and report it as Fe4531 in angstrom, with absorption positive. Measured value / 4.6 angstrom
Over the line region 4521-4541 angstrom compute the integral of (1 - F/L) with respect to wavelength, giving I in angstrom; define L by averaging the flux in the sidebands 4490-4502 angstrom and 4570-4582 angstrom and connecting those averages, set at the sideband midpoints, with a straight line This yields 0.6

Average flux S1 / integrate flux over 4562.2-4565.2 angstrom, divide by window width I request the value 15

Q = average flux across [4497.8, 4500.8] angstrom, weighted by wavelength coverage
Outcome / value 16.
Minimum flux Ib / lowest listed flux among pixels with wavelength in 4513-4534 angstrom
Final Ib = 11.3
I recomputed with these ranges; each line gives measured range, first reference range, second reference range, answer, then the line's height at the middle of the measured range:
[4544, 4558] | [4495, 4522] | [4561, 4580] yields 1.3 angstrom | 15.8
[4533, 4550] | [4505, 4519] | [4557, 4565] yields 1.0 angstrom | 15.7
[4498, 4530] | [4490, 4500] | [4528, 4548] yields -3.3 angstrom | 14.2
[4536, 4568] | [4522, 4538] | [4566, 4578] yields 0.1 angstrom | 15.2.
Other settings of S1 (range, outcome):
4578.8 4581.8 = 13.2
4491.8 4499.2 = 14.2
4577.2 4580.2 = 14.1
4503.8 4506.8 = 16.1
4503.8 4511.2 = 15.3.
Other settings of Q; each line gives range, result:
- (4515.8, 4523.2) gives 15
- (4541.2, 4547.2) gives 15.4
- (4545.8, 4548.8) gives 14.1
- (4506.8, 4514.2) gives 16.6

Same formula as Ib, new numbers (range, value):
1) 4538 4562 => 12.1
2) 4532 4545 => 12.2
